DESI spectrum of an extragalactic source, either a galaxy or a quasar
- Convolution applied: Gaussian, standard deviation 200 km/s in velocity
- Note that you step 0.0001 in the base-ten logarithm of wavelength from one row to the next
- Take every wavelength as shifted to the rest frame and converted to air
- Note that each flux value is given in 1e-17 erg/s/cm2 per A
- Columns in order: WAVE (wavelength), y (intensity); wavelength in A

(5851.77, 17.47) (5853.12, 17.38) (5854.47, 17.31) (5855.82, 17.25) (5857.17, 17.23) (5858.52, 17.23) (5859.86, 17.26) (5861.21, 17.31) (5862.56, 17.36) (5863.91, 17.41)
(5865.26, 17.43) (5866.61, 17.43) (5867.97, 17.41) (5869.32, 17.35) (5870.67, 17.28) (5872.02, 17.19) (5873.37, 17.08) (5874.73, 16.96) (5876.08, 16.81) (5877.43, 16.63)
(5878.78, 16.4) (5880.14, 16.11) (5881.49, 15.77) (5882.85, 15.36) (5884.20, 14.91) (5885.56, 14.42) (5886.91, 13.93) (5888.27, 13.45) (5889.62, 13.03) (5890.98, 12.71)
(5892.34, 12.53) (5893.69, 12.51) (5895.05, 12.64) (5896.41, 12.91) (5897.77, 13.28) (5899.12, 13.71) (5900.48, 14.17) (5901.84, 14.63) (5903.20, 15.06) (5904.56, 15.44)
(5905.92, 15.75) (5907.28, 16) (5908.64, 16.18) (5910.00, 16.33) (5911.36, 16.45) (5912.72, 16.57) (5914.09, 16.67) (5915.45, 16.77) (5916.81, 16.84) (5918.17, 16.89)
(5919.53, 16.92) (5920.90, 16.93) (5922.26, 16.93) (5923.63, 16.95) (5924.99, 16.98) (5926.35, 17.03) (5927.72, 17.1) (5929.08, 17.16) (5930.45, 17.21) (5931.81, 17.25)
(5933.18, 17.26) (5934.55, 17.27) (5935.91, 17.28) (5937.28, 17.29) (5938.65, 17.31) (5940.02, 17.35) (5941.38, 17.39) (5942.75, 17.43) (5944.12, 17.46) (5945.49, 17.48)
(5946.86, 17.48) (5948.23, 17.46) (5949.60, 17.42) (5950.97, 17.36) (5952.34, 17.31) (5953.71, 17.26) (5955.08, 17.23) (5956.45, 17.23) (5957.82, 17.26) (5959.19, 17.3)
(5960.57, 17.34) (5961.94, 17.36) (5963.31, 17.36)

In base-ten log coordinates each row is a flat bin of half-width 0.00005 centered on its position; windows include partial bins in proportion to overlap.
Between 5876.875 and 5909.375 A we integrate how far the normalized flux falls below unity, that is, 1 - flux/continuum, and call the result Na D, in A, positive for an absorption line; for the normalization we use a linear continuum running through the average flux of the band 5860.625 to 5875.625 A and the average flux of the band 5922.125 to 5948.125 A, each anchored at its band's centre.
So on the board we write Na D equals 5.3 A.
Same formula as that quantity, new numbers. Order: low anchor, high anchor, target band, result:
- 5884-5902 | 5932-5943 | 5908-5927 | -1.46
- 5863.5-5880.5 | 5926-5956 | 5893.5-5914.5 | 2.74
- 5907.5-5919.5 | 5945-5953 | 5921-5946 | -0.24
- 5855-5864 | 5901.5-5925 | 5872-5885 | 0.54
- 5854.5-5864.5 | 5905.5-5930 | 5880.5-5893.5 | 2.30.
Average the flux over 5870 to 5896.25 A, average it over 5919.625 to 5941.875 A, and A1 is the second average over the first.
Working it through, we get 1.1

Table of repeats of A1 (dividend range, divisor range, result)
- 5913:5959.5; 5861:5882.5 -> 1.01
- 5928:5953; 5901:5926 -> 1.06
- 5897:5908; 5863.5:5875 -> 0.85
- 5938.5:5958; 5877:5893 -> 1.19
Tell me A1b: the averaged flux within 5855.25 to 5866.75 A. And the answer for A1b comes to 17.3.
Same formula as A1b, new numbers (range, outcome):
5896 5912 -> 15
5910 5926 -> 16.8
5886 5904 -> 13.5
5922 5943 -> 17.2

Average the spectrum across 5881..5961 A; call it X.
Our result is 16.1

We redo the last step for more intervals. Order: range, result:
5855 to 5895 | 15.9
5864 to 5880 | 17.1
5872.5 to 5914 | 15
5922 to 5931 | 17.1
